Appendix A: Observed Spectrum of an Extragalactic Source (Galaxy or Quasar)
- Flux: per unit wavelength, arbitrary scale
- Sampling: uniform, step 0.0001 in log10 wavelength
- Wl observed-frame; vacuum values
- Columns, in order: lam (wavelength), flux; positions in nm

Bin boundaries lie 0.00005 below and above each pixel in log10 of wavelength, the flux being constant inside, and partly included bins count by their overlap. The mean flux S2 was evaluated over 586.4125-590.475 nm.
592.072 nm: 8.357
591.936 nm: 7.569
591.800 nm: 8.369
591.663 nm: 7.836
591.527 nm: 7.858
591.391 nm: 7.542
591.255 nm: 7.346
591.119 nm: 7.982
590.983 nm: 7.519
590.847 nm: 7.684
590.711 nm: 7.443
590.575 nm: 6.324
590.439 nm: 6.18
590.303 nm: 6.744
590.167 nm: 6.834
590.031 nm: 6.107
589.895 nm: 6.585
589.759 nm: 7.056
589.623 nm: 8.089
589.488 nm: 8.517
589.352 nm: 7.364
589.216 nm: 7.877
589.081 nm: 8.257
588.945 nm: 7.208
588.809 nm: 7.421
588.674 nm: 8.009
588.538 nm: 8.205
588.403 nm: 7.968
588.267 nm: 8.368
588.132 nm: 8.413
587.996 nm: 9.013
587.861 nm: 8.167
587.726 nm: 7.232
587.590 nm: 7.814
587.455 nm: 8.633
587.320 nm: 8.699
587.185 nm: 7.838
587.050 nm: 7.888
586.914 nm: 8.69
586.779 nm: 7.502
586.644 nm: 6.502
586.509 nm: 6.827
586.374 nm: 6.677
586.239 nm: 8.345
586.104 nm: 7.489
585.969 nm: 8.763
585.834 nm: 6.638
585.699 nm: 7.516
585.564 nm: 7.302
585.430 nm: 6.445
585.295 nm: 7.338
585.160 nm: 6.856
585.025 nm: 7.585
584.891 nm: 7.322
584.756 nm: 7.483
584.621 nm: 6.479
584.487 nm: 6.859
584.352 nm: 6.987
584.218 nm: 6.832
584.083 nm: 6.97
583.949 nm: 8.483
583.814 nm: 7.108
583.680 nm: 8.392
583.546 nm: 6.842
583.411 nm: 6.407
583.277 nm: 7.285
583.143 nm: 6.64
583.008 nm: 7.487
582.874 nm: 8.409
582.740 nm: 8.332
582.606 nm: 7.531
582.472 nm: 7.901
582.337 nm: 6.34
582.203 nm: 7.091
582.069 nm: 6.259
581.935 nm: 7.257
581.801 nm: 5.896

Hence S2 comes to 7.67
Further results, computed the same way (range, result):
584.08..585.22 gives 7.05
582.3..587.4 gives 7.4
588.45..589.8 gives 7.82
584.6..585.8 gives 7.16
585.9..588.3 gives 7.93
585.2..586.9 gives 7.32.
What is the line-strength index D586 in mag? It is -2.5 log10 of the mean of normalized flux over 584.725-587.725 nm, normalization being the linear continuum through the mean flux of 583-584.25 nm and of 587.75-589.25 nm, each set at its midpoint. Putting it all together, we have 0.02 mag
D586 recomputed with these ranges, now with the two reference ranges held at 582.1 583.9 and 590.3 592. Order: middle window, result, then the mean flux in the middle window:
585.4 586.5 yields -0.002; 7.4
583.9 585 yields 0.029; 7.18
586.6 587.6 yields -0.084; 7.99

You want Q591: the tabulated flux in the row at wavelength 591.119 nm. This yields 7.982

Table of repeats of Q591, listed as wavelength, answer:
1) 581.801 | 5.896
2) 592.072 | 8.357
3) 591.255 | 7.346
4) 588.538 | 8.205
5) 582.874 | 8.409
